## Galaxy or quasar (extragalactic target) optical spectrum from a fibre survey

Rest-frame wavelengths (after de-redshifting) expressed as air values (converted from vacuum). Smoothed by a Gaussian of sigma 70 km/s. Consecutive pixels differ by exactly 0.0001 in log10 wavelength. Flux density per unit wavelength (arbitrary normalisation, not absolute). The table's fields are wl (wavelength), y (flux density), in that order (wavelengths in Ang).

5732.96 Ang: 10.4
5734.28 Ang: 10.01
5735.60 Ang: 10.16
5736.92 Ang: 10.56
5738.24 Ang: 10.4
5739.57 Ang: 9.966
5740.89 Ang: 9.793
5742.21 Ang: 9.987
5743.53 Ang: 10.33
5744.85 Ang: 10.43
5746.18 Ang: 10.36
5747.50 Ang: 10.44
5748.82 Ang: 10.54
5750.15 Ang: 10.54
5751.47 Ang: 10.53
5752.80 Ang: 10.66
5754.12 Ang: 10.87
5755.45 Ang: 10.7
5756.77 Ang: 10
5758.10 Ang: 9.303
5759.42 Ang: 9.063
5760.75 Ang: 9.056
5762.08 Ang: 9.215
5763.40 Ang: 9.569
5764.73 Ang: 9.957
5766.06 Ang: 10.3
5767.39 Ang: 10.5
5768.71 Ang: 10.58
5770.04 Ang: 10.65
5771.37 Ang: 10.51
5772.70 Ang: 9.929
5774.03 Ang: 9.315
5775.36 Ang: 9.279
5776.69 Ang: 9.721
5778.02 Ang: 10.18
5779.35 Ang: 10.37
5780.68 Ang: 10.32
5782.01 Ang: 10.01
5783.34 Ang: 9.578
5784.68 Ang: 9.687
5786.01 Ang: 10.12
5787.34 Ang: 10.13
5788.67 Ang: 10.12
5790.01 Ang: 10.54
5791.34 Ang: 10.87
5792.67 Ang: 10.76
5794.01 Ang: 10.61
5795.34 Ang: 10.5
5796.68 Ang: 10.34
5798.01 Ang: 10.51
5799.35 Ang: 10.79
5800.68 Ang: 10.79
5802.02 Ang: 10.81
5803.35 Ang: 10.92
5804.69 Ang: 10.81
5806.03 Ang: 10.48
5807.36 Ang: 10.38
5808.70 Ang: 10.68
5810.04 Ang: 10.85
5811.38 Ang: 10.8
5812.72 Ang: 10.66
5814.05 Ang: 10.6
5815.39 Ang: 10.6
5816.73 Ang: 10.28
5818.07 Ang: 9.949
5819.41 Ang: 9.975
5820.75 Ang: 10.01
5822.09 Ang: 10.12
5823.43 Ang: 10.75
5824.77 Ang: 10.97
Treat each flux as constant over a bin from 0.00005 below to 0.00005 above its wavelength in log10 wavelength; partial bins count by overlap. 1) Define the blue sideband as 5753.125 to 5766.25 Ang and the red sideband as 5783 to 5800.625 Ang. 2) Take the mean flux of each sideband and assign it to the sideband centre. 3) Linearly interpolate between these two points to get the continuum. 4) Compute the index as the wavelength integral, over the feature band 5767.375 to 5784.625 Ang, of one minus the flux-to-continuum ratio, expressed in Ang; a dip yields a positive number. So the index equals 0.1 Ang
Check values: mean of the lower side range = 9.81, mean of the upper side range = 10.4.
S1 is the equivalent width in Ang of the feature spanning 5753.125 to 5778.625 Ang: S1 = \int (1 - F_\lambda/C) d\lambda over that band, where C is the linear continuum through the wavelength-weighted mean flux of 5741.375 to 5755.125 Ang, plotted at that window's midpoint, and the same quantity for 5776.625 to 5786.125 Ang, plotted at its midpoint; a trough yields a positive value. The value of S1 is 0.7 Ang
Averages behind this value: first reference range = 10.5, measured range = 9.94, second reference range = 10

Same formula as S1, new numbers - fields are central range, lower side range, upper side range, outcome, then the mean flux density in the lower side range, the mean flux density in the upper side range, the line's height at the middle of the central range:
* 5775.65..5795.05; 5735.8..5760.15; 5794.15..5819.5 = 0.47 Ang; 10.2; 10.6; 10.5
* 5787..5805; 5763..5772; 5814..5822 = -0.64 Ang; 10.3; 10.2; 10.2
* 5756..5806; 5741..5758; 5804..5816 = 1.74 Ang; 10.4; 10.7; 10.5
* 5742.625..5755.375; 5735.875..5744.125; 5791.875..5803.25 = -0.34 Ang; 10.2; 10.7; 10.2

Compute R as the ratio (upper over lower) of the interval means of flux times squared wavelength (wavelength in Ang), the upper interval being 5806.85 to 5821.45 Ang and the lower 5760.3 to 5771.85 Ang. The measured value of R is 1.06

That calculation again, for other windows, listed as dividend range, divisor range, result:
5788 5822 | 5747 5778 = 1.06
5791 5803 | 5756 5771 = 1.09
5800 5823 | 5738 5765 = 1.07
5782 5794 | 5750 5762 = 1.03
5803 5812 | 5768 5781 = 1.07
